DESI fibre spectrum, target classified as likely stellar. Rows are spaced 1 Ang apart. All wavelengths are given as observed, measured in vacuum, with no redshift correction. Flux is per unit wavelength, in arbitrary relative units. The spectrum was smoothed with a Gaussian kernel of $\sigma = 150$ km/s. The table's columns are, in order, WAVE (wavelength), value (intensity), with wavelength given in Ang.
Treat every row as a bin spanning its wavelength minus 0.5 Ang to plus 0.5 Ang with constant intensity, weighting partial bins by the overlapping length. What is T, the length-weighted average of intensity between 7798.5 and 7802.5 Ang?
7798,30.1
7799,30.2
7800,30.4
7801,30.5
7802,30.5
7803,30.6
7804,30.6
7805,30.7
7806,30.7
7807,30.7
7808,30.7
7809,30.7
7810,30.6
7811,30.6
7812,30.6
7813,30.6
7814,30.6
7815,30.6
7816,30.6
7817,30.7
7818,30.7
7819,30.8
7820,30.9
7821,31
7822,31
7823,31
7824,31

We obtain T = 30.4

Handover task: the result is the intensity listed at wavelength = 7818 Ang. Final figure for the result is 30.7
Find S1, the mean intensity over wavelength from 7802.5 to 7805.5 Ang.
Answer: 30.6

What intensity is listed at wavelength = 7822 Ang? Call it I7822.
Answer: 31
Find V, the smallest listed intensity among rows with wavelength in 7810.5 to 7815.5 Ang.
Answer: 30.6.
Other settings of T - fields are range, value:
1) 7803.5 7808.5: 30.7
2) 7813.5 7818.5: 30.6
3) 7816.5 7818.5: 30.7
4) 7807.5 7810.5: 30.7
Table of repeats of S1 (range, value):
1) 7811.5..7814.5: 30.6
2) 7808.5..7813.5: 30.6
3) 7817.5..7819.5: 30.8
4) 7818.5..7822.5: 30.9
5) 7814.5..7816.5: 30.6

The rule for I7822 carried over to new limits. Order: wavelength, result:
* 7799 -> 30.2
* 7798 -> 30.1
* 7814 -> 30.6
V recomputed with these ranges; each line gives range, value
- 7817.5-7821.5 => 30.7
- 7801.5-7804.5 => 30.5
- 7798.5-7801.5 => 30.2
